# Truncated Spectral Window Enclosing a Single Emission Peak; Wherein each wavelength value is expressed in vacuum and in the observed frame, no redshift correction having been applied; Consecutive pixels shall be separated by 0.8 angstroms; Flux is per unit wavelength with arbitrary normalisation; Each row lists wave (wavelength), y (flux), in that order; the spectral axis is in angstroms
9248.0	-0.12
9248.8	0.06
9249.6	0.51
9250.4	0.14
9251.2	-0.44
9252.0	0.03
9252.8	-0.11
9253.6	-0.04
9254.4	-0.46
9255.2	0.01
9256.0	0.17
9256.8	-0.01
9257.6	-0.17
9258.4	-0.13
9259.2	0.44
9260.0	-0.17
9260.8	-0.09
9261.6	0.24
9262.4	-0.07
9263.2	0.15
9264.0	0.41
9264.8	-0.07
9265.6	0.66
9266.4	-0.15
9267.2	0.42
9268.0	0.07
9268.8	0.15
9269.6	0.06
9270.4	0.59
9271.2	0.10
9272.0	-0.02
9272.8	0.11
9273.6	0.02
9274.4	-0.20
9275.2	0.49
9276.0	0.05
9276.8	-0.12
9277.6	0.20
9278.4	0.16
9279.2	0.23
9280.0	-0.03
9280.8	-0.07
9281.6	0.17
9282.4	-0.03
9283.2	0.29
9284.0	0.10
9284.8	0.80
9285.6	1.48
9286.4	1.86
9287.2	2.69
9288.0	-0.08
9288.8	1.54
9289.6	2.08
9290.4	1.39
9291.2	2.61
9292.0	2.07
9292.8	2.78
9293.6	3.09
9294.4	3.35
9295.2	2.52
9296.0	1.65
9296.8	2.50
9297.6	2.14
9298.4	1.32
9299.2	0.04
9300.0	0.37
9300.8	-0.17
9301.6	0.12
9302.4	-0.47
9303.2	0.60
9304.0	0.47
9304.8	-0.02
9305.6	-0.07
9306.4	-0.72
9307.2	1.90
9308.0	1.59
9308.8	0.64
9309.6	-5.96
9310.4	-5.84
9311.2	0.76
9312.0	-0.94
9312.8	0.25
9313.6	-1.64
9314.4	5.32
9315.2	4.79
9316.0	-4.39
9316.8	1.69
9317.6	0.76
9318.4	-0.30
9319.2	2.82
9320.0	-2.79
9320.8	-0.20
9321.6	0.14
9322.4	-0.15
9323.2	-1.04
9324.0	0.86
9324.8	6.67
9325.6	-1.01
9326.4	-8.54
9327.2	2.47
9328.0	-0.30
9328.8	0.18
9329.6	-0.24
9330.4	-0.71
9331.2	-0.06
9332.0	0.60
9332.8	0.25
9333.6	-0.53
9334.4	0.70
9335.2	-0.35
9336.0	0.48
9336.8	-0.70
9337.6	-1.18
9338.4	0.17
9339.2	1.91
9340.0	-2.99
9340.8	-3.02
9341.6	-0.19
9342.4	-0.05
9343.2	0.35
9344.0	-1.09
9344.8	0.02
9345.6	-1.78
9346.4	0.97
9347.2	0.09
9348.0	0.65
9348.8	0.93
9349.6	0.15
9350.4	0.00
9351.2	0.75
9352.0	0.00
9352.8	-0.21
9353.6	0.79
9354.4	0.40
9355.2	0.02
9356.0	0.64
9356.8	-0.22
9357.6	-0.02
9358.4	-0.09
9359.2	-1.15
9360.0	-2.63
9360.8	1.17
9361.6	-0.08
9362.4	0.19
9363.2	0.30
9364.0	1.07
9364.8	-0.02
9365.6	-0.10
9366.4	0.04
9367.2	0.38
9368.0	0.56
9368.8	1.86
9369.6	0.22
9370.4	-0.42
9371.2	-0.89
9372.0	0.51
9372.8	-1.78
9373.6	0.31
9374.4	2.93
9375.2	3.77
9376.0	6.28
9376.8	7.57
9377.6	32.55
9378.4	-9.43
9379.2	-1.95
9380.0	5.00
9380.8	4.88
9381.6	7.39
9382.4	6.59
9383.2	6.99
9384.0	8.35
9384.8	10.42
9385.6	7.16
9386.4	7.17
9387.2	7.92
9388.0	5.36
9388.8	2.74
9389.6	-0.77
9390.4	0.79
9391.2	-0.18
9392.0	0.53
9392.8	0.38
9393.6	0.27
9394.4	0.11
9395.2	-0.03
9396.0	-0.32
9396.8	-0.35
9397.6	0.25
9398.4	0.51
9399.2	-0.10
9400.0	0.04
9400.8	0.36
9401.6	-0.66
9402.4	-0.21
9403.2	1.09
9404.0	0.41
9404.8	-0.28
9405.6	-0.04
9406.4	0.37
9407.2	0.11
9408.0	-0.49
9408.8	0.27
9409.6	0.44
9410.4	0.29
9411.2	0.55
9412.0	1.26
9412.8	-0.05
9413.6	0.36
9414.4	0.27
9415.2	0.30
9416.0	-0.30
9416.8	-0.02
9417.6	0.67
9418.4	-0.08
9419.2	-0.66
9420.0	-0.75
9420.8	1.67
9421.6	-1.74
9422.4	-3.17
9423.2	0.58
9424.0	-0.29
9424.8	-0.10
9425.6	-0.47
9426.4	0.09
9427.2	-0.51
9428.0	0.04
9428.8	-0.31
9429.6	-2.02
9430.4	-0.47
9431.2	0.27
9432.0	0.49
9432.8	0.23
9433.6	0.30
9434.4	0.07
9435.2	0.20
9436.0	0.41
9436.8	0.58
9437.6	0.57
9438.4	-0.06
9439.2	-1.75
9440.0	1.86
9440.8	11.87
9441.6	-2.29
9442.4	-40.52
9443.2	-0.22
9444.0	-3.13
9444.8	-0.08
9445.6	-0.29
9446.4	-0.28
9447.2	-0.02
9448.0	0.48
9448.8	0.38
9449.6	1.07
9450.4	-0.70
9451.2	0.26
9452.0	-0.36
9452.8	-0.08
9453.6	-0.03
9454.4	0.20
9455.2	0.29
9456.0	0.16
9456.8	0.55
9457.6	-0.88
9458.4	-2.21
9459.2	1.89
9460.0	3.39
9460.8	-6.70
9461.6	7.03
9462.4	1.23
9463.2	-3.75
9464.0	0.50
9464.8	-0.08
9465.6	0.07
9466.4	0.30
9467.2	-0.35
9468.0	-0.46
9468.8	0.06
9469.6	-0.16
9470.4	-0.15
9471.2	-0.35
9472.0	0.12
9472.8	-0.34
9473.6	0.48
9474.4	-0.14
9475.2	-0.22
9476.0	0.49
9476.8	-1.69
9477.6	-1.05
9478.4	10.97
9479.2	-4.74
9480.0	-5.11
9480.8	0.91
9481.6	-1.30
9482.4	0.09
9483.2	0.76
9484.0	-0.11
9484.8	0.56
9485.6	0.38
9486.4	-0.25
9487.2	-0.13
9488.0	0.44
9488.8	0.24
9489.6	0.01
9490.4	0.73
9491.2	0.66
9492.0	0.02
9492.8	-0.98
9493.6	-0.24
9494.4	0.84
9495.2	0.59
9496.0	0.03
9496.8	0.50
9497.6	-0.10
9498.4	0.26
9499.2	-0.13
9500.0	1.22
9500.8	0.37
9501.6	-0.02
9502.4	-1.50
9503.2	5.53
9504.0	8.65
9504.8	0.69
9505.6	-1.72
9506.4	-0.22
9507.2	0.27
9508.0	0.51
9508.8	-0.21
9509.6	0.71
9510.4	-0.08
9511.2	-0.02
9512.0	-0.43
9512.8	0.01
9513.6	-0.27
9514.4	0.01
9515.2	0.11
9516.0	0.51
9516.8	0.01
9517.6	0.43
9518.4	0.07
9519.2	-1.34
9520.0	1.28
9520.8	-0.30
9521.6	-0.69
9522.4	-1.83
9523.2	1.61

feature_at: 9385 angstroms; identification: [O III]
